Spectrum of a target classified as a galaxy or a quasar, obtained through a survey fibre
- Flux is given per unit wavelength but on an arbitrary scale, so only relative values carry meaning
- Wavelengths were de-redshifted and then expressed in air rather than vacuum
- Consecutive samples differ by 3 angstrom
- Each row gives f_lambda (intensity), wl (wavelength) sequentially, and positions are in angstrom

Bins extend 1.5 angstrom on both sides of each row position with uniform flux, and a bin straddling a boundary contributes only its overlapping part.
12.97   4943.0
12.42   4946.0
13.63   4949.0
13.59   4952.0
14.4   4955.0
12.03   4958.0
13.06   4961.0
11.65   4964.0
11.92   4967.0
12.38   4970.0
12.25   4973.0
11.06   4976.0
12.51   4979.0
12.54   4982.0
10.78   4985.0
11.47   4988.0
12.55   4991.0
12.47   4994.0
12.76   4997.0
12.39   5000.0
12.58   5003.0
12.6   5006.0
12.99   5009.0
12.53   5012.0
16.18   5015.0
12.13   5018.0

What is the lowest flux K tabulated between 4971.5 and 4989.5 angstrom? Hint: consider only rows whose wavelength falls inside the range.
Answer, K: 10.78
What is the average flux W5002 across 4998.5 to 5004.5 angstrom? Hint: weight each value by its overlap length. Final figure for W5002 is 12.5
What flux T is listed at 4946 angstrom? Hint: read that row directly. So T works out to 12.42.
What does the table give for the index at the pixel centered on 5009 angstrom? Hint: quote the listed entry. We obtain 12.99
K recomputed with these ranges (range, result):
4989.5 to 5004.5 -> 12.39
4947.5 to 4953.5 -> 13.59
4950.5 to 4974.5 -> 11.65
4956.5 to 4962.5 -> 12.03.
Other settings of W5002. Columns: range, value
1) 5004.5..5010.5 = 12.8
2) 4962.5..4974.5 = 12.1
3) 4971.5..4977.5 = 11.7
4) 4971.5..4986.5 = 11.8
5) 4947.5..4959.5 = 13.4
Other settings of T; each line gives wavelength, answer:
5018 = 12.13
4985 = 10.78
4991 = 12.55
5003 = 12.58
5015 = 16.18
